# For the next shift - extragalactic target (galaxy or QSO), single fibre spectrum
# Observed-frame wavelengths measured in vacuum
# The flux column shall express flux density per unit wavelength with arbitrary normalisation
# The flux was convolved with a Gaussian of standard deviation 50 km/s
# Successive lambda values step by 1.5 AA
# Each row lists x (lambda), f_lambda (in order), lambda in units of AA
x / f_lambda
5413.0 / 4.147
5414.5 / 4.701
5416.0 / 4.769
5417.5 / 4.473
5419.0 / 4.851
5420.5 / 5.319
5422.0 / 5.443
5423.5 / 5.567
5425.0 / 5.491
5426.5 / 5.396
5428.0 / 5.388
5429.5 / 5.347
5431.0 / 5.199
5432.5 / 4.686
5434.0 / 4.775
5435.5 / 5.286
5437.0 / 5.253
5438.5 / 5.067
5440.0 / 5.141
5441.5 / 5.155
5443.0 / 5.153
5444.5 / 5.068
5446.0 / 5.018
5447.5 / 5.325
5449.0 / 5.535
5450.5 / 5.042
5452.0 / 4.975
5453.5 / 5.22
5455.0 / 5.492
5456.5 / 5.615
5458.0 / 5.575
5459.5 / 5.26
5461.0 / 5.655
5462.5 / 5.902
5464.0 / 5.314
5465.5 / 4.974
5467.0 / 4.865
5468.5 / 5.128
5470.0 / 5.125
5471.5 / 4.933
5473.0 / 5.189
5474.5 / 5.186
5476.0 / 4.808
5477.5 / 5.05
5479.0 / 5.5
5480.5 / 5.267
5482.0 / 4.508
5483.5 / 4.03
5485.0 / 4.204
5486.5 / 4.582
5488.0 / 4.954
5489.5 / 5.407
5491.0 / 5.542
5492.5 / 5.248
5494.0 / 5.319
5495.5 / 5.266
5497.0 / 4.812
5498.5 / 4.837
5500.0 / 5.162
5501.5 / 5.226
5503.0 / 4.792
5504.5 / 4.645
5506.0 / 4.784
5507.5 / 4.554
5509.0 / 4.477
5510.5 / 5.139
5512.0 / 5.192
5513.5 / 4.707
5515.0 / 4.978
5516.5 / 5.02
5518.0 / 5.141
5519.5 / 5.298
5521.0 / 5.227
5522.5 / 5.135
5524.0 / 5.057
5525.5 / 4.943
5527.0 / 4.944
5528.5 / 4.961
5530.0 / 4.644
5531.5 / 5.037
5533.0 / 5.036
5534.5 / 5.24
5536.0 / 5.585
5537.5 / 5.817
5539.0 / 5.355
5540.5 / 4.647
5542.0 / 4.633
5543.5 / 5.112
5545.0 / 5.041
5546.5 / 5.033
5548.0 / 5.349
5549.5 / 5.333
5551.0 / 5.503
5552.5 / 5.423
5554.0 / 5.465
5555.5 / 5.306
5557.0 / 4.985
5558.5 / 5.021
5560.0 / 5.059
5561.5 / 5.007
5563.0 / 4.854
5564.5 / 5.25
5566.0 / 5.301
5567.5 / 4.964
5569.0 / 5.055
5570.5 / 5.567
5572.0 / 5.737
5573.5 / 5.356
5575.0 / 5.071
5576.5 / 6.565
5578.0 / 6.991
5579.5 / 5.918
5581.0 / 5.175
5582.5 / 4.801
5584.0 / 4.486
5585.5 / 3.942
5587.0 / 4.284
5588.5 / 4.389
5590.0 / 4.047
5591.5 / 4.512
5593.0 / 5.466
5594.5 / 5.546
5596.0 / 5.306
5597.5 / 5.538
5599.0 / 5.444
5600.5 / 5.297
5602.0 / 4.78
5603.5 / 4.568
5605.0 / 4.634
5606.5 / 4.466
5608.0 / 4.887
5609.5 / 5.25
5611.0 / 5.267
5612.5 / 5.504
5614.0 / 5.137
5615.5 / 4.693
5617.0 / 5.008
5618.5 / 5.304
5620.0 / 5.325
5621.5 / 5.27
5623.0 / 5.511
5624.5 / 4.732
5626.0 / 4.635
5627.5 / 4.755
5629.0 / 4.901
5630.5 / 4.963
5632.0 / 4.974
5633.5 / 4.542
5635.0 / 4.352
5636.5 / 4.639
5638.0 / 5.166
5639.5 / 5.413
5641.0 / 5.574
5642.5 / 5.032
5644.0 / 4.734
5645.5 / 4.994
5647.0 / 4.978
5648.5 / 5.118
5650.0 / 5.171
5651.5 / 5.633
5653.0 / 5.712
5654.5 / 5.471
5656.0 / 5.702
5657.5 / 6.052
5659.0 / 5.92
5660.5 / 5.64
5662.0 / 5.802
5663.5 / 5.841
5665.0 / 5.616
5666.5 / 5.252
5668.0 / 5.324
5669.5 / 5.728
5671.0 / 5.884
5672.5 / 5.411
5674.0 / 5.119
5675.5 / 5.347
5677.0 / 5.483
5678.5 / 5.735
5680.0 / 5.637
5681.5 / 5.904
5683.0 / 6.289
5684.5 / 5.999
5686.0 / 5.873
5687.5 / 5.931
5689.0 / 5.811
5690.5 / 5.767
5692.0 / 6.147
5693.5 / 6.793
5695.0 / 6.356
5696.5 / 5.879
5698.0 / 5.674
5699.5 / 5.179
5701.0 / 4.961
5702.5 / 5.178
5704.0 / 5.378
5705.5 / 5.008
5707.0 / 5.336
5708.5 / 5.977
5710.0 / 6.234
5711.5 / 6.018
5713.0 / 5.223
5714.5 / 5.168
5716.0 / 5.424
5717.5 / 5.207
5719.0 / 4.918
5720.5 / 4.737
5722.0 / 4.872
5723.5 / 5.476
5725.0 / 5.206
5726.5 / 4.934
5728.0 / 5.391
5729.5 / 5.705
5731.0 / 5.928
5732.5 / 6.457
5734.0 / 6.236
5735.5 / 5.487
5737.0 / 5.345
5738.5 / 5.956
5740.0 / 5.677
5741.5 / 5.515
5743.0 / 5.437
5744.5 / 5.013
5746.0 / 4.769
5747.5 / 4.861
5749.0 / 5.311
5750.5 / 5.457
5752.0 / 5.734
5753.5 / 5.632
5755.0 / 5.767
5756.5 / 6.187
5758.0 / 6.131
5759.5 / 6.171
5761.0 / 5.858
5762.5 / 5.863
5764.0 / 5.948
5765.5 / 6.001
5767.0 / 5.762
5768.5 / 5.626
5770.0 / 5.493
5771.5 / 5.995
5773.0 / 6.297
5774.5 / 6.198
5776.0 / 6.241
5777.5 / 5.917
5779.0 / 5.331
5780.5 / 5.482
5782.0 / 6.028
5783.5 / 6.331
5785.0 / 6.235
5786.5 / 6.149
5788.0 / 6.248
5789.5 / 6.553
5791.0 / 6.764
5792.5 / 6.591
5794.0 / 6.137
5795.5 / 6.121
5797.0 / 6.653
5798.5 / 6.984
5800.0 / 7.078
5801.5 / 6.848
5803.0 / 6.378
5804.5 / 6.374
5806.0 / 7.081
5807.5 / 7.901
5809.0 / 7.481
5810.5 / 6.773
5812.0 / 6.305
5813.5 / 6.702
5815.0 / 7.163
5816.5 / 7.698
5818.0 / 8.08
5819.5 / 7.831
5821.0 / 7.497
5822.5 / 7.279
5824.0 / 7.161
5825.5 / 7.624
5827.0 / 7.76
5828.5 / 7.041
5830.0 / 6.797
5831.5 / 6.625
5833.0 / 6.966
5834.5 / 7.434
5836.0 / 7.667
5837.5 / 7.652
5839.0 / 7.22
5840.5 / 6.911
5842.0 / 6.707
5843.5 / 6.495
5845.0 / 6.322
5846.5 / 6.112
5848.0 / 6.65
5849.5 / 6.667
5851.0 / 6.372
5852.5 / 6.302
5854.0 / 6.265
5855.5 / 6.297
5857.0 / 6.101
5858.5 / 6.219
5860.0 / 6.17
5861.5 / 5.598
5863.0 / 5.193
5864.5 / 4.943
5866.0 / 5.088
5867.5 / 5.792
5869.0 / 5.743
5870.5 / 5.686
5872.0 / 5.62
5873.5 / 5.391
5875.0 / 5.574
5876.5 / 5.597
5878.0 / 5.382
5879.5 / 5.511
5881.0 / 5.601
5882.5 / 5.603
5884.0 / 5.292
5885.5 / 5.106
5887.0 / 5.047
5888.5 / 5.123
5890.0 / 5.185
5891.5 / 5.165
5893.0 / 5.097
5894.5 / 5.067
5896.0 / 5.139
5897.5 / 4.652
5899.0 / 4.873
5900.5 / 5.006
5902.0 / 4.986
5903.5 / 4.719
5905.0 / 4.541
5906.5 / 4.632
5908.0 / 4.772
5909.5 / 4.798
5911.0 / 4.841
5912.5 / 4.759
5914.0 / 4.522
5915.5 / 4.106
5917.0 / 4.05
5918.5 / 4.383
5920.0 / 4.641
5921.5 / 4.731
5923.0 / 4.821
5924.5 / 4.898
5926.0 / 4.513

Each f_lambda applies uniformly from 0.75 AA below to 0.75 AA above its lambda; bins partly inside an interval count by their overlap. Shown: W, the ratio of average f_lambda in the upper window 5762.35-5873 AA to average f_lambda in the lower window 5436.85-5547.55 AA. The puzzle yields 1.28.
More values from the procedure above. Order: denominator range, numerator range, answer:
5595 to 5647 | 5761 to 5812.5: 1.26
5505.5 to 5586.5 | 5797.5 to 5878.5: 1.28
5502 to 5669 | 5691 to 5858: 1.20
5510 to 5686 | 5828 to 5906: 1.12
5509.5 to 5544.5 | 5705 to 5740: 1.08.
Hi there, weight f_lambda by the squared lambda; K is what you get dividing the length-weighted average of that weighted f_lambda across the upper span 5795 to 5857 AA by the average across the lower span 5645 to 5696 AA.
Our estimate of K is 1.29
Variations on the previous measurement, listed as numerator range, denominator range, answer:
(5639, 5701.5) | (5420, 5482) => 1.16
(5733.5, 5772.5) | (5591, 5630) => 1.17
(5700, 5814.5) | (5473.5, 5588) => 1.25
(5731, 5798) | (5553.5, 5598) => 1.22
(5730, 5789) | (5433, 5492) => 1.26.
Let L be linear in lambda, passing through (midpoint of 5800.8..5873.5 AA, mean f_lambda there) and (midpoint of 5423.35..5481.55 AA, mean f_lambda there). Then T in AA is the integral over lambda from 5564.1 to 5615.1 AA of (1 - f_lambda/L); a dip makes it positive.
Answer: 5.4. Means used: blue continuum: 5.22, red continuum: 6.67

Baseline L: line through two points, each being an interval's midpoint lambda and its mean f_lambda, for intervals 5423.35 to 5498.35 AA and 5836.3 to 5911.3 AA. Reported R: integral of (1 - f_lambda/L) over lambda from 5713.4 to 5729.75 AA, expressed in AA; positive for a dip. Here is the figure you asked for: 0.9 AA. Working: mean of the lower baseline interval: 5.15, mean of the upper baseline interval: 5.63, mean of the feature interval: 5.17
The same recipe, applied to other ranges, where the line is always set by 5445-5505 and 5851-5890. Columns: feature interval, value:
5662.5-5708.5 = -2.4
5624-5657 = 1.6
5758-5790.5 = -3.0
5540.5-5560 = 0.2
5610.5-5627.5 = 0.6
